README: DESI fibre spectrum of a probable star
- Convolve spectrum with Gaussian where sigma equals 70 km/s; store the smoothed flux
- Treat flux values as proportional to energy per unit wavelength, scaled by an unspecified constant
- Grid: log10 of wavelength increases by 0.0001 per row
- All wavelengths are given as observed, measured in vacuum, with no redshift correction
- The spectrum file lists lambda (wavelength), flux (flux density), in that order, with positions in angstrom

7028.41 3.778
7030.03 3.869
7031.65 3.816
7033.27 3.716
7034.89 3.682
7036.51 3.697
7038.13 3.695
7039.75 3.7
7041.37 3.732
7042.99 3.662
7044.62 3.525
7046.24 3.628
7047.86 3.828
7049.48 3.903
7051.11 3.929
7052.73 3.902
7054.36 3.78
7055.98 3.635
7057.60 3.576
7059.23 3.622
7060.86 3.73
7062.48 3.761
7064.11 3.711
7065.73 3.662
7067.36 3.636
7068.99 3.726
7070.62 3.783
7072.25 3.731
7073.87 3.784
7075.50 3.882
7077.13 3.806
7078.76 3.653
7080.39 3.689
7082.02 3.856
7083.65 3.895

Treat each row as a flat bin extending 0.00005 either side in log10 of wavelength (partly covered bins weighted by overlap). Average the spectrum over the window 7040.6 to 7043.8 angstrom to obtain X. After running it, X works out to 3.7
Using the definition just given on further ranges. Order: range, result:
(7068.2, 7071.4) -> 3.75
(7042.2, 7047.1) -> 3.6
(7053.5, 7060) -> 3.65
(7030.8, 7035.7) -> 3.74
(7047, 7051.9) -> 3.88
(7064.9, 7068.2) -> 3.65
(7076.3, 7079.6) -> 3.73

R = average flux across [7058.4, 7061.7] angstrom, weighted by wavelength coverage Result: 3.67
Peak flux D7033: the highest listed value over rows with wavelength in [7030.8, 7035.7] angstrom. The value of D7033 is 3.816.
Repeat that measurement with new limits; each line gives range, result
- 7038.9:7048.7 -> 3.828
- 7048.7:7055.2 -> 3.929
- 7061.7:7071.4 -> 3.783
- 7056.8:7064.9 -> 3.761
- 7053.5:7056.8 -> 3.78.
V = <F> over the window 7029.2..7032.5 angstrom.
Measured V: 3.84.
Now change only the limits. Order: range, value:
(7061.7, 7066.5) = 3.71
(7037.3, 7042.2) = 3.71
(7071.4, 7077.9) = 3.8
